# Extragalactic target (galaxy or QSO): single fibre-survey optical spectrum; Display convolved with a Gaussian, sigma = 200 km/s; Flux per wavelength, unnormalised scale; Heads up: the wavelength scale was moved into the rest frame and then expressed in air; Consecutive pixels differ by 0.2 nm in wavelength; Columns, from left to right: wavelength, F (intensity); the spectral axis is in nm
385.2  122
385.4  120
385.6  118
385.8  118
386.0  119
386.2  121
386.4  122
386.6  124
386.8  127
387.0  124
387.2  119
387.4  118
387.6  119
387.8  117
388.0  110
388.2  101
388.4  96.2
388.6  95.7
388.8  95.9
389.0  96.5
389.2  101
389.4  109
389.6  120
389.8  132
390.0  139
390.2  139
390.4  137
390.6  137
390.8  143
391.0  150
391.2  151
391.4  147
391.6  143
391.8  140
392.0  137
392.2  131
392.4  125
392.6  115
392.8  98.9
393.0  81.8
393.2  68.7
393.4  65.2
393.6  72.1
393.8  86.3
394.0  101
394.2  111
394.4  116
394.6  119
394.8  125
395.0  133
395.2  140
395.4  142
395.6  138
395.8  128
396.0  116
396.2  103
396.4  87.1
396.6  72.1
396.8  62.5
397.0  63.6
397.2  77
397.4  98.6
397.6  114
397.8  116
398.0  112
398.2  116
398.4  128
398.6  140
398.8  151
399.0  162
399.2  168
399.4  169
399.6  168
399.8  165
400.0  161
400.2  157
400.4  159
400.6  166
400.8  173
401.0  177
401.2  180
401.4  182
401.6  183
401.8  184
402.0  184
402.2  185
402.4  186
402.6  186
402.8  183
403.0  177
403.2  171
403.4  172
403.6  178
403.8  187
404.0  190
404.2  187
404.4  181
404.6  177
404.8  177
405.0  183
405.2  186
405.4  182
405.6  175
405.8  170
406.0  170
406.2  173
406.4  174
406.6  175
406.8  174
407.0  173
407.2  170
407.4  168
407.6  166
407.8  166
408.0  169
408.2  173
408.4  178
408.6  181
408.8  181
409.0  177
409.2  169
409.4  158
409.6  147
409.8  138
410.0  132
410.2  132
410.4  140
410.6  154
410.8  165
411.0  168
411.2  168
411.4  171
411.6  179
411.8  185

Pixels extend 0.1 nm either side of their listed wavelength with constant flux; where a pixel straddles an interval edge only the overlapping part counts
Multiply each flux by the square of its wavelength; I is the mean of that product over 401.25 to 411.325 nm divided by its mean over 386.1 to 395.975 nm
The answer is 1.6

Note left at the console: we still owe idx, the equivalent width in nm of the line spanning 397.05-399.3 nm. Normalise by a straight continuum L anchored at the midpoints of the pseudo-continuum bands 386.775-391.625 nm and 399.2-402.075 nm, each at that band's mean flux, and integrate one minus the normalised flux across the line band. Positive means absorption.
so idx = 0.52 nm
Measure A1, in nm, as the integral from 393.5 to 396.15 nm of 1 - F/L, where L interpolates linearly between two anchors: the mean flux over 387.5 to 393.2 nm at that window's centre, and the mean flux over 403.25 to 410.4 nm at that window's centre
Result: 0.34 nm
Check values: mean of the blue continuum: 121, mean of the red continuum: 171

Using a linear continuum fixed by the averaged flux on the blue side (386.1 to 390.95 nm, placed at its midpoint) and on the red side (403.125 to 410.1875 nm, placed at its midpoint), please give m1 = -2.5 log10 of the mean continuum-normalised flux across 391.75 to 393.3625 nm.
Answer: 0.19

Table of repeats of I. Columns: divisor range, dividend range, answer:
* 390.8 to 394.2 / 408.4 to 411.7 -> 1.54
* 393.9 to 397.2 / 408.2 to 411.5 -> 1.58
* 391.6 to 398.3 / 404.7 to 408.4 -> 1.72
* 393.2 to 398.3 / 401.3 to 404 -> 1.81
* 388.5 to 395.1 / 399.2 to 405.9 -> 1.60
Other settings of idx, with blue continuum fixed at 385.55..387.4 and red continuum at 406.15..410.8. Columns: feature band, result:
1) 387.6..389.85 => 0.338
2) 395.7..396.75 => 0.304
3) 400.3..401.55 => -0.201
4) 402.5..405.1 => -0.437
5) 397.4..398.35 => 0.197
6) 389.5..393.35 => 0.094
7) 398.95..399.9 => -0.132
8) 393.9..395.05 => 0.168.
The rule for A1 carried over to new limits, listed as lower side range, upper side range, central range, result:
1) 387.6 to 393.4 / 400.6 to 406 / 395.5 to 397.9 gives 0.813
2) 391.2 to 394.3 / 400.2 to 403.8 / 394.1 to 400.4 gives 0.788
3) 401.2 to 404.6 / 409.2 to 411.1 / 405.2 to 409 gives -0.250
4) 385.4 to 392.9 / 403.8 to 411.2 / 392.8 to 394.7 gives 0.605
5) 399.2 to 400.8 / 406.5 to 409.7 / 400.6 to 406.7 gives -0.450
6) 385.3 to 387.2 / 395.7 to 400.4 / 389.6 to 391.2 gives -0.220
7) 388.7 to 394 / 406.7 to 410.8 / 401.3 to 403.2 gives -0.485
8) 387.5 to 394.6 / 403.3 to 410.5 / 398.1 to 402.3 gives -0.497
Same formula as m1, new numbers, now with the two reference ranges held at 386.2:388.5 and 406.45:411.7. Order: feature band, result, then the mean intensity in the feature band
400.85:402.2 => -0.22 mag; 182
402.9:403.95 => -0.17 mag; 178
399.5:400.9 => -0.14 mag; 164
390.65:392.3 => -0.14 mag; 143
